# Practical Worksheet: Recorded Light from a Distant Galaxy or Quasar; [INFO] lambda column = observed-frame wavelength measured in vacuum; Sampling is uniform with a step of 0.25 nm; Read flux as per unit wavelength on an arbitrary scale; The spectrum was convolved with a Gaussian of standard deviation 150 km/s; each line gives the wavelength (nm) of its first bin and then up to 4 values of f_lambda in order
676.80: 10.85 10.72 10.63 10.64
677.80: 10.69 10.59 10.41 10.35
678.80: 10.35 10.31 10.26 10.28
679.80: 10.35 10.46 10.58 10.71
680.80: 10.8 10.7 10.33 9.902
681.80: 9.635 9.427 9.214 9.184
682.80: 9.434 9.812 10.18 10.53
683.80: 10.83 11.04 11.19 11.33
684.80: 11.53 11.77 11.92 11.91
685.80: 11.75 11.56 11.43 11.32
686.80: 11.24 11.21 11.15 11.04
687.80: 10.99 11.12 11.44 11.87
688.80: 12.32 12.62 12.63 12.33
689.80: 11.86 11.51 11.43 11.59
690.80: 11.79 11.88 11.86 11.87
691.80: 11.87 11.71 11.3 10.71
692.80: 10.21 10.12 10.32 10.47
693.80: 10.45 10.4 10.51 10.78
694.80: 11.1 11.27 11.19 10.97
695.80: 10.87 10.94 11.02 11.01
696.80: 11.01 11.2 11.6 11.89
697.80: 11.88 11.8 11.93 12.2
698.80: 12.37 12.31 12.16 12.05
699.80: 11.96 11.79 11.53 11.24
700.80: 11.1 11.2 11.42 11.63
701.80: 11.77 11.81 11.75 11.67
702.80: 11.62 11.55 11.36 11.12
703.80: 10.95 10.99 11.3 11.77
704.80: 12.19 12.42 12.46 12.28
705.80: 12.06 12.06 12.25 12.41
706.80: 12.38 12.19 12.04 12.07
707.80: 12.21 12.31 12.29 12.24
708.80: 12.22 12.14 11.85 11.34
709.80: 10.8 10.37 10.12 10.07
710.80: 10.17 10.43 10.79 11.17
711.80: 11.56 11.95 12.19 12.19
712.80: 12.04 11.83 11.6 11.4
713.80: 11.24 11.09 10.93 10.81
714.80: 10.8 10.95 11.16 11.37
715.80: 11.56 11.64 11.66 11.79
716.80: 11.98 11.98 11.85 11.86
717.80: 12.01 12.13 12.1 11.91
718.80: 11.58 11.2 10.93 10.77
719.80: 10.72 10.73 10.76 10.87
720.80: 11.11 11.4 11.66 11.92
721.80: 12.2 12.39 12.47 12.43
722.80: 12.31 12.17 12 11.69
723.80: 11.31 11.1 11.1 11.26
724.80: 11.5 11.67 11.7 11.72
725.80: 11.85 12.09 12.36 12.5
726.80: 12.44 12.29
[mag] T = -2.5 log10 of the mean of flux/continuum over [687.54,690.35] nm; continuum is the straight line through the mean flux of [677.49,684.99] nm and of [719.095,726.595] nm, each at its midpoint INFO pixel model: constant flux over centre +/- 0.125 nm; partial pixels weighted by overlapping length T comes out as -0.12 mag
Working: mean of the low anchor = 10.4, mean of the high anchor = 11.6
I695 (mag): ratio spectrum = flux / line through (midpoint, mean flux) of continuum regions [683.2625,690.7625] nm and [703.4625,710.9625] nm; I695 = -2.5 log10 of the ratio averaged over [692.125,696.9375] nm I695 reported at 0.08 mag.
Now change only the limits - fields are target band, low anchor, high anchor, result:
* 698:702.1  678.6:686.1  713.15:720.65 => -0.08 mag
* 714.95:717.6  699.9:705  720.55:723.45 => 0.02 mag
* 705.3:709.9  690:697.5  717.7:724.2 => -0.07 mag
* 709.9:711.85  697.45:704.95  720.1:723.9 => 0.11 mag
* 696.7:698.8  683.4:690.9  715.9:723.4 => -0.01 mag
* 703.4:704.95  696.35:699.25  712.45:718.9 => 0.03 mag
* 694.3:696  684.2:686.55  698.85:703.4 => 0.06 mag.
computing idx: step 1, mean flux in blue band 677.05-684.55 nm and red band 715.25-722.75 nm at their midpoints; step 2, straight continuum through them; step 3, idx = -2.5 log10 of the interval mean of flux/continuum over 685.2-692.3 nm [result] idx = -0.11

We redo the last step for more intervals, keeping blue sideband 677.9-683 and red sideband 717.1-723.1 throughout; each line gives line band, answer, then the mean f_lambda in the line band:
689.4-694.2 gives -0.07 mag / 11.2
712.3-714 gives -0.03 mag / 11.7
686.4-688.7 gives -0.09 mag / 11.3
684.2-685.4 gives -0.12 mag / 11.5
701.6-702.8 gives -0.07 mag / 11.7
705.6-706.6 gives -0.10 mag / 12.2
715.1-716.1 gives 0.01 mag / 11.4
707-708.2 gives -0.09 mag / 12.2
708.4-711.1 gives 0.02 mag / 11.1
